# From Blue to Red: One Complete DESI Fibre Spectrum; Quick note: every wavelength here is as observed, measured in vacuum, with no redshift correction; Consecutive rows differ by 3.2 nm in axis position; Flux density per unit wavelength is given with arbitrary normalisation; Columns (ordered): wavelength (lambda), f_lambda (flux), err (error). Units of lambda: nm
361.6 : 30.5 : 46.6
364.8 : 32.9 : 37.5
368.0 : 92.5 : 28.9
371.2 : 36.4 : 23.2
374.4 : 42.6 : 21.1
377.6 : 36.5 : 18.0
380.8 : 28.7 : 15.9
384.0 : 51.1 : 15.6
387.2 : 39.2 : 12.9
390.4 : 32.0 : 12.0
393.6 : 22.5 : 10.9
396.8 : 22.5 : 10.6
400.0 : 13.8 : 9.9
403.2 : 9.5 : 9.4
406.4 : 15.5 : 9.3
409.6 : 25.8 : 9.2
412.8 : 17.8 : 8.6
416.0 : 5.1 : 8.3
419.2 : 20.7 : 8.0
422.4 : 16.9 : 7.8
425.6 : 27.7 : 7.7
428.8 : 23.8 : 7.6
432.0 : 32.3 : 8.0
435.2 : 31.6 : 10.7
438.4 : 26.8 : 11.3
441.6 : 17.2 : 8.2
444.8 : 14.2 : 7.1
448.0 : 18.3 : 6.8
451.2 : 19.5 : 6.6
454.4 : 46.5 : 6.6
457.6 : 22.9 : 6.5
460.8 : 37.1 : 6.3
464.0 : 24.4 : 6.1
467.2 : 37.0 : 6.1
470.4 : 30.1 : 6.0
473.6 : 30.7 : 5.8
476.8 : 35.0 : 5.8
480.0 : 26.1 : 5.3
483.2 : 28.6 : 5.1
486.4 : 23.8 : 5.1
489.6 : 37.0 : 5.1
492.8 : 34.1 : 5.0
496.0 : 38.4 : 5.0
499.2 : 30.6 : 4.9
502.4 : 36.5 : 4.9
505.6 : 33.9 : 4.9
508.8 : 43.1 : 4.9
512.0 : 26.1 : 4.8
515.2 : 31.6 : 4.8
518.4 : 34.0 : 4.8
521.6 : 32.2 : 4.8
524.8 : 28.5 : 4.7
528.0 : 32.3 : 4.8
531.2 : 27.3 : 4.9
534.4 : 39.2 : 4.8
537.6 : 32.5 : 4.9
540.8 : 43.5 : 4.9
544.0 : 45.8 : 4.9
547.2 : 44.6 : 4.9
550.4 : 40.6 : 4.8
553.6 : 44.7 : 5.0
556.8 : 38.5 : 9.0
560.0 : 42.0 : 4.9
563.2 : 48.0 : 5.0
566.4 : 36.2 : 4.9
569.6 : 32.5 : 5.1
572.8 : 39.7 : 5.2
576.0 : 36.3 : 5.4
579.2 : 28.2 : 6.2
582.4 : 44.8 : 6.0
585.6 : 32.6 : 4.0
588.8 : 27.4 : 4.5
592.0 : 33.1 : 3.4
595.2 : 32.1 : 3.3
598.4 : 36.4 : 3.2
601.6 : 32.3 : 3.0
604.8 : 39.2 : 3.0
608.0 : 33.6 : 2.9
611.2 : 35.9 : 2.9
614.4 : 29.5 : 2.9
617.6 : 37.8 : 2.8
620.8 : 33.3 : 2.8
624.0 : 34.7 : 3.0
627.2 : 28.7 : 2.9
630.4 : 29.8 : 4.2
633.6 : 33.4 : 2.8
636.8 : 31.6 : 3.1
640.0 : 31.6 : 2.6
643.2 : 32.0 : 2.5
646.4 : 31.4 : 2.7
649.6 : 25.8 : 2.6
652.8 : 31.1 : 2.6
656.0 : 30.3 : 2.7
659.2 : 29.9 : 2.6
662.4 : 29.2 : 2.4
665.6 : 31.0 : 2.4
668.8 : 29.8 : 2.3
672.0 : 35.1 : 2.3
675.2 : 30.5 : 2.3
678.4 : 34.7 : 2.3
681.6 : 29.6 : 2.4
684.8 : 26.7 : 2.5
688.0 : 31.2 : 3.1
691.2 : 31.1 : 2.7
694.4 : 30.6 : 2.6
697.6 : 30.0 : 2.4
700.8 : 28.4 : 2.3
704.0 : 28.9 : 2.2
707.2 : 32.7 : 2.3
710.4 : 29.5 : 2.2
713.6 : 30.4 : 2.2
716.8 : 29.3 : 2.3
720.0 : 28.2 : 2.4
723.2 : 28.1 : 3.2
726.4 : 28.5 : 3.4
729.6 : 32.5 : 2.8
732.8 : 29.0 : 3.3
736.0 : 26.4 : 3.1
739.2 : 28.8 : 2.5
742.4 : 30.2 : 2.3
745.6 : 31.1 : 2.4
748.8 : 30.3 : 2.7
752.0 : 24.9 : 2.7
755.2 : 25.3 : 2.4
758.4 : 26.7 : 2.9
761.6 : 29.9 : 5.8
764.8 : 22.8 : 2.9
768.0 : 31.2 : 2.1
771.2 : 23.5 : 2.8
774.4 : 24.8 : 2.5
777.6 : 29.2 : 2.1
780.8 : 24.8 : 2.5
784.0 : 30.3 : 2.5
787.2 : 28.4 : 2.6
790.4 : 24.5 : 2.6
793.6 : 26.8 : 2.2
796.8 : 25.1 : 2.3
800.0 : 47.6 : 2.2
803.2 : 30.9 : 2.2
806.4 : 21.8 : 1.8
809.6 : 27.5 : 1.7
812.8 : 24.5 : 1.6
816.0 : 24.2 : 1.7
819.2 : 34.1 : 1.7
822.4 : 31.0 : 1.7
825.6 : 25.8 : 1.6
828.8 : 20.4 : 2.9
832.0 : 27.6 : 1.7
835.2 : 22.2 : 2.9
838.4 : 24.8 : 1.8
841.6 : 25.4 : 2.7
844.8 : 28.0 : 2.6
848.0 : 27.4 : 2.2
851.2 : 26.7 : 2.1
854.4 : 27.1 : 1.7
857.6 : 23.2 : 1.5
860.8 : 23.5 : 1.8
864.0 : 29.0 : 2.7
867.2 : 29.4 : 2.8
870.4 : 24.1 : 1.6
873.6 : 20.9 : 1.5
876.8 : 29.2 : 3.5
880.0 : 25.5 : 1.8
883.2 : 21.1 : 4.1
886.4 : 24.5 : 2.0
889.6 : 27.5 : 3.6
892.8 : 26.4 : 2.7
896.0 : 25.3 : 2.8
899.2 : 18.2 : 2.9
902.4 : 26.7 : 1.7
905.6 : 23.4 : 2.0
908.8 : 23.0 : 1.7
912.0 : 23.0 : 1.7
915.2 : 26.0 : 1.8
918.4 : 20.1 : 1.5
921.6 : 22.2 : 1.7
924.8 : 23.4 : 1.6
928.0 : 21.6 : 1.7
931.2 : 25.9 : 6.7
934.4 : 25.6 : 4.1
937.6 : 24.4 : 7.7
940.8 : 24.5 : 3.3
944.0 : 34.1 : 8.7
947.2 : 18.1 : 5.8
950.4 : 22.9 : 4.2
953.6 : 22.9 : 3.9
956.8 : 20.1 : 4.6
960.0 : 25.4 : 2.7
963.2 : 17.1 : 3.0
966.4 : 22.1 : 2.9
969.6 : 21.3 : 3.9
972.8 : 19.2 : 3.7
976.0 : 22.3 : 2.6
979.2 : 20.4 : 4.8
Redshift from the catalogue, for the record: 0.221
